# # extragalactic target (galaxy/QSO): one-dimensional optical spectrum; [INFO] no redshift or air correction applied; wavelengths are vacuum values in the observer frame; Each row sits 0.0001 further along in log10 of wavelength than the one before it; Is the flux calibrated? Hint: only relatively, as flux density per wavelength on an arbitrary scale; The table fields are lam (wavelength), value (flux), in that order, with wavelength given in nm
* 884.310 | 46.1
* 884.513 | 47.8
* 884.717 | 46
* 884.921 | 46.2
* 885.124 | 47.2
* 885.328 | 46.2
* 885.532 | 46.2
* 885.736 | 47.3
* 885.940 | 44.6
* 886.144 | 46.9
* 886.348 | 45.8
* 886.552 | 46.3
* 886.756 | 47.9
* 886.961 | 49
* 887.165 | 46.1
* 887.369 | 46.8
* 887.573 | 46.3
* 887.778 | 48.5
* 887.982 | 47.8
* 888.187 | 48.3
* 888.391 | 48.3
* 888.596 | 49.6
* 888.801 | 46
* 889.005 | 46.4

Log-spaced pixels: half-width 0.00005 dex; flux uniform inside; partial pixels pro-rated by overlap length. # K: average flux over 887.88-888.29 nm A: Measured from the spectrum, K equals 48.1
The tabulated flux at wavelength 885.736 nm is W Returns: 47.3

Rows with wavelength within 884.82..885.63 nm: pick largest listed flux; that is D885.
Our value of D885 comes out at 47.2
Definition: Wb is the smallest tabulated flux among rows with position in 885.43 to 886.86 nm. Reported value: 44.6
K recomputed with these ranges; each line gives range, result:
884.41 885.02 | 46.7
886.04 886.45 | 46.4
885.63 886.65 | 46.2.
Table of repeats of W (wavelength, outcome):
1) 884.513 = 47.8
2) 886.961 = 49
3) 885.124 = 47.2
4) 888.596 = 49.6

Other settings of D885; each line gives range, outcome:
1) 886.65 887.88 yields 49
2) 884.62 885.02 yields 46.2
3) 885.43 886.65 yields 47.3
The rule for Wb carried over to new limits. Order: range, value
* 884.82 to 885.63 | 46.2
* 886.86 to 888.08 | 46.1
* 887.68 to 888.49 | 47.8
